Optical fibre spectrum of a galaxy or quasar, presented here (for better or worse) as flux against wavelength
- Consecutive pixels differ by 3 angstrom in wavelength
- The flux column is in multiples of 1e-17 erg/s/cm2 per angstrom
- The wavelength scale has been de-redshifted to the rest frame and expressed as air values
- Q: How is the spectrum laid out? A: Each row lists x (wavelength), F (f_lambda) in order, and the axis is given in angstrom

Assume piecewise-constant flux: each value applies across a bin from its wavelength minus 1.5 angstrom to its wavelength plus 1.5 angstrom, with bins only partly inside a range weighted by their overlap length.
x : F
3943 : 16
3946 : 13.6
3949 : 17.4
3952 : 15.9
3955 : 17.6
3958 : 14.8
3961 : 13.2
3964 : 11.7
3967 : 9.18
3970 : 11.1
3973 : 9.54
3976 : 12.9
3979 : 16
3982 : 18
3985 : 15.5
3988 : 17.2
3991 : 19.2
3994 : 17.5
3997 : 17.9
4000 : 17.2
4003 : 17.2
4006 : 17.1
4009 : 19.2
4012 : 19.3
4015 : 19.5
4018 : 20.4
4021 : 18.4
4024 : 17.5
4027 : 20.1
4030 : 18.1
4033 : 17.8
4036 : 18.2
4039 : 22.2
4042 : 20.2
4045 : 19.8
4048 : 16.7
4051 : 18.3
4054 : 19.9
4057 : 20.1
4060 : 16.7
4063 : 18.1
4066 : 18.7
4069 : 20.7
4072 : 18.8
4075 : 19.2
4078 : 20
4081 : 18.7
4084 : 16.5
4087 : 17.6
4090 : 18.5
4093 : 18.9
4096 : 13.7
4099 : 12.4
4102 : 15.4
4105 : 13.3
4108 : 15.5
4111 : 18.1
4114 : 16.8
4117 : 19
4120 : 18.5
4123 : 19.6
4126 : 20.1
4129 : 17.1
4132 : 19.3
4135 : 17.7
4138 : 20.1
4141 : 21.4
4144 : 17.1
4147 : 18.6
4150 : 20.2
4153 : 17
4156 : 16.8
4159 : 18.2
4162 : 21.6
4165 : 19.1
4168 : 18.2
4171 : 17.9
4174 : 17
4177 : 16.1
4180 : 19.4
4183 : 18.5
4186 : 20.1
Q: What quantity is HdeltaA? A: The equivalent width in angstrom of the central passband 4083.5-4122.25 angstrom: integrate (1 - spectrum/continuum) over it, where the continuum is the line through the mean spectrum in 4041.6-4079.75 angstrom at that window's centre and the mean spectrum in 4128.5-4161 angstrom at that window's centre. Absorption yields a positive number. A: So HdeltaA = 4.6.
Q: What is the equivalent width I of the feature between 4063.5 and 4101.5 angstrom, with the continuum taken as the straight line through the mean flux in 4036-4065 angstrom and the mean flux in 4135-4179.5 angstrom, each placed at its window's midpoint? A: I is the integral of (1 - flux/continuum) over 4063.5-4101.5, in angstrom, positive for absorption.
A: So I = 2.3 angstrom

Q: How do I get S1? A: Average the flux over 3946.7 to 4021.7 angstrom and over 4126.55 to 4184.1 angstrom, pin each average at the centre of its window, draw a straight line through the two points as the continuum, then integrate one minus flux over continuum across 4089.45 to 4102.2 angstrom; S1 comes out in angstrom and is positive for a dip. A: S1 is 1.5 angstrom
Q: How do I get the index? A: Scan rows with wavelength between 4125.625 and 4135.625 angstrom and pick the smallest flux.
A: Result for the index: 17.1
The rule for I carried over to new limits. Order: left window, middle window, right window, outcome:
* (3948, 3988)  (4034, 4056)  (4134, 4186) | -4.7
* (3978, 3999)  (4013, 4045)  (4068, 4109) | -3.8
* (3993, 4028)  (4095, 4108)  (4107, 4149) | 3.2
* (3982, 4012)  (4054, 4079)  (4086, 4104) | -4.0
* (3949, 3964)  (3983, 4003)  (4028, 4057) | -0.7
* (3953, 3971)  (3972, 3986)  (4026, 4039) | 0.0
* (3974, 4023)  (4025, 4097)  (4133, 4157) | -2.6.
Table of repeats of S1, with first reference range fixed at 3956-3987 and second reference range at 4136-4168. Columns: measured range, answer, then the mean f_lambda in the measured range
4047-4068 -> -3.21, 18.5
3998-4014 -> -4.04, 18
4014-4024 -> -2.93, 19.1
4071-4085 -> -1.74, 18.7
